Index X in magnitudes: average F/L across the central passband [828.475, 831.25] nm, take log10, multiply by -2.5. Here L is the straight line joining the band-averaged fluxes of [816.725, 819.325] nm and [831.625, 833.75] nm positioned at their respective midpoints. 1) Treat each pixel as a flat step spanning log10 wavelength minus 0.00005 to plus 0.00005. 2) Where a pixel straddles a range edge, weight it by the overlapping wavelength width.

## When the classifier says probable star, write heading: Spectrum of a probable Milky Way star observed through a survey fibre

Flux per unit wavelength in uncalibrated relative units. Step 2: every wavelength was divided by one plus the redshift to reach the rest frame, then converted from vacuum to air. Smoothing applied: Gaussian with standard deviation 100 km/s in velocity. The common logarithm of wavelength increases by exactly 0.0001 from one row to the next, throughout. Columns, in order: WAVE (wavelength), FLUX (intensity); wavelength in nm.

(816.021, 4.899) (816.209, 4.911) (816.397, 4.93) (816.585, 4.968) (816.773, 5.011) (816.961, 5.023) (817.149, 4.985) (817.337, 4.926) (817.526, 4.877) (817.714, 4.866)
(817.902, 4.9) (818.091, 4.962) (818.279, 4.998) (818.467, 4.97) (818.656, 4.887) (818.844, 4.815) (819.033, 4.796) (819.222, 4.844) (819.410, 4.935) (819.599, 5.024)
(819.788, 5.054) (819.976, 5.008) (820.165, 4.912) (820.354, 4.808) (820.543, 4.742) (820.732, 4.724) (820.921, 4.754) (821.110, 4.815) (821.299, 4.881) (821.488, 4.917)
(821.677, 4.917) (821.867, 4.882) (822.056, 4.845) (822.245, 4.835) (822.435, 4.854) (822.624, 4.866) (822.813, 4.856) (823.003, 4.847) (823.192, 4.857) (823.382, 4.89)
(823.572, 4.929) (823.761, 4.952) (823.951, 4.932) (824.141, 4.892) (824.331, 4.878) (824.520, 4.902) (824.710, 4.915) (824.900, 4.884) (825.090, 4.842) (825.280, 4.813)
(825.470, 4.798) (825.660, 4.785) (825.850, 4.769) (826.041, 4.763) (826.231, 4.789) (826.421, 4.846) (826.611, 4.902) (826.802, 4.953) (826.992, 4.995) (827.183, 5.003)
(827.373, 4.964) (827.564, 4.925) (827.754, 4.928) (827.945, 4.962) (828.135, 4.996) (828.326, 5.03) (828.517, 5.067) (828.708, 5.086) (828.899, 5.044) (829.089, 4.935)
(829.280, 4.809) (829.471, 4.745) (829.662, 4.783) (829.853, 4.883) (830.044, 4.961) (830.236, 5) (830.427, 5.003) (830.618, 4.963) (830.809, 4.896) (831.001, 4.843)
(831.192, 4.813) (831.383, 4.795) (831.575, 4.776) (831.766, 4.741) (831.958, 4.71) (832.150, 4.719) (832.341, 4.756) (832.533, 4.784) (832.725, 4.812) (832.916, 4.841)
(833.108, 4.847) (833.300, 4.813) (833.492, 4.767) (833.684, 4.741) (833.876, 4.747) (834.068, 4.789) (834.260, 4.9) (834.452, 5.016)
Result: -0.03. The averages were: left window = 4.92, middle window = 4.92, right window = 4.78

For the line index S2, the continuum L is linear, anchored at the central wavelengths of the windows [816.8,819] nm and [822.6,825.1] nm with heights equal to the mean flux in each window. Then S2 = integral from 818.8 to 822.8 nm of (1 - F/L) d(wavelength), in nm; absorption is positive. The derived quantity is 0.03 nm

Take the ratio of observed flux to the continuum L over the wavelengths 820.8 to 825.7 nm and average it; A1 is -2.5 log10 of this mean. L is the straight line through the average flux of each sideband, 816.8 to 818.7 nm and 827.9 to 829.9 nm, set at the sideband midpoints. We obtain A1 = 0.017 mag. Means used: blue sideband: 4.94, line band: 4.87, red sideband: 4.94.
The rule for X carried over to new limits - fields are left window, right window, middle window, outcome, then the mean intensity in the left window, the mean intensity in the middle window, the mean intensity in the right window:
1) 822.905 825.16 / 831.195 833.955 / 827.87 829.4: -0.04 mag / 4.89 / 4.99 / 4.78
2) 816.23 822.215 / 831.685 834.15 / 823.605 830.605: -0.02 mag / 4.9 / 4.91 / 4.77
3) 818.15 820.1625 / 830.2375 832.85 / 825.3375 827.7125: 0.00 mag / 4.93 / 4.87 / 4.82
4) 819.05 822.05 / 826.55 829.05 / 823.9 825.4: 0.01 mag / 4.88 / 4.88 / 4.99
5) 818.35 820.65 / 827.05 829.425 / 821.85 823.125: 0.02 mag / 4.9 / 4.86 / 4.97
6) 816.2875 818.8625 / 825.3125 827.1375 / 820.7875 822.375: 0.01 mag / 4.94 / 4.85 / 4.85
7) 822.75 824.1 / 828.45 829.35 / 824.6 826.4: 0.03 mag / 4.89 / 4.82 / 4.99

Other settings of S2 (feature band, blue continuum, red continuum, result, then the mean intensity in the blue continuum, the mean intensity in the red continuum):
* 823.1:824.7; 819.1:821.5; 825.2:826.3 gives -0.030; 4.88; 4.78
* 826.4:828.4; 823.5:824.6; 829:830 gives -0.037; 4.92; 4.84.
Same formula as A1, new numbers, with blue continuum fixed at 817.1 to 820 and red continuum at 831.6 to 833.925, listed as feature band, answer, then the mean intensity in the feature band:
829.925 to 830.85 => -0.04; 4.97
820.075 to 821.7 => 0.02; 4.83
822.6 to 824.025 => 0.00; 4.89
